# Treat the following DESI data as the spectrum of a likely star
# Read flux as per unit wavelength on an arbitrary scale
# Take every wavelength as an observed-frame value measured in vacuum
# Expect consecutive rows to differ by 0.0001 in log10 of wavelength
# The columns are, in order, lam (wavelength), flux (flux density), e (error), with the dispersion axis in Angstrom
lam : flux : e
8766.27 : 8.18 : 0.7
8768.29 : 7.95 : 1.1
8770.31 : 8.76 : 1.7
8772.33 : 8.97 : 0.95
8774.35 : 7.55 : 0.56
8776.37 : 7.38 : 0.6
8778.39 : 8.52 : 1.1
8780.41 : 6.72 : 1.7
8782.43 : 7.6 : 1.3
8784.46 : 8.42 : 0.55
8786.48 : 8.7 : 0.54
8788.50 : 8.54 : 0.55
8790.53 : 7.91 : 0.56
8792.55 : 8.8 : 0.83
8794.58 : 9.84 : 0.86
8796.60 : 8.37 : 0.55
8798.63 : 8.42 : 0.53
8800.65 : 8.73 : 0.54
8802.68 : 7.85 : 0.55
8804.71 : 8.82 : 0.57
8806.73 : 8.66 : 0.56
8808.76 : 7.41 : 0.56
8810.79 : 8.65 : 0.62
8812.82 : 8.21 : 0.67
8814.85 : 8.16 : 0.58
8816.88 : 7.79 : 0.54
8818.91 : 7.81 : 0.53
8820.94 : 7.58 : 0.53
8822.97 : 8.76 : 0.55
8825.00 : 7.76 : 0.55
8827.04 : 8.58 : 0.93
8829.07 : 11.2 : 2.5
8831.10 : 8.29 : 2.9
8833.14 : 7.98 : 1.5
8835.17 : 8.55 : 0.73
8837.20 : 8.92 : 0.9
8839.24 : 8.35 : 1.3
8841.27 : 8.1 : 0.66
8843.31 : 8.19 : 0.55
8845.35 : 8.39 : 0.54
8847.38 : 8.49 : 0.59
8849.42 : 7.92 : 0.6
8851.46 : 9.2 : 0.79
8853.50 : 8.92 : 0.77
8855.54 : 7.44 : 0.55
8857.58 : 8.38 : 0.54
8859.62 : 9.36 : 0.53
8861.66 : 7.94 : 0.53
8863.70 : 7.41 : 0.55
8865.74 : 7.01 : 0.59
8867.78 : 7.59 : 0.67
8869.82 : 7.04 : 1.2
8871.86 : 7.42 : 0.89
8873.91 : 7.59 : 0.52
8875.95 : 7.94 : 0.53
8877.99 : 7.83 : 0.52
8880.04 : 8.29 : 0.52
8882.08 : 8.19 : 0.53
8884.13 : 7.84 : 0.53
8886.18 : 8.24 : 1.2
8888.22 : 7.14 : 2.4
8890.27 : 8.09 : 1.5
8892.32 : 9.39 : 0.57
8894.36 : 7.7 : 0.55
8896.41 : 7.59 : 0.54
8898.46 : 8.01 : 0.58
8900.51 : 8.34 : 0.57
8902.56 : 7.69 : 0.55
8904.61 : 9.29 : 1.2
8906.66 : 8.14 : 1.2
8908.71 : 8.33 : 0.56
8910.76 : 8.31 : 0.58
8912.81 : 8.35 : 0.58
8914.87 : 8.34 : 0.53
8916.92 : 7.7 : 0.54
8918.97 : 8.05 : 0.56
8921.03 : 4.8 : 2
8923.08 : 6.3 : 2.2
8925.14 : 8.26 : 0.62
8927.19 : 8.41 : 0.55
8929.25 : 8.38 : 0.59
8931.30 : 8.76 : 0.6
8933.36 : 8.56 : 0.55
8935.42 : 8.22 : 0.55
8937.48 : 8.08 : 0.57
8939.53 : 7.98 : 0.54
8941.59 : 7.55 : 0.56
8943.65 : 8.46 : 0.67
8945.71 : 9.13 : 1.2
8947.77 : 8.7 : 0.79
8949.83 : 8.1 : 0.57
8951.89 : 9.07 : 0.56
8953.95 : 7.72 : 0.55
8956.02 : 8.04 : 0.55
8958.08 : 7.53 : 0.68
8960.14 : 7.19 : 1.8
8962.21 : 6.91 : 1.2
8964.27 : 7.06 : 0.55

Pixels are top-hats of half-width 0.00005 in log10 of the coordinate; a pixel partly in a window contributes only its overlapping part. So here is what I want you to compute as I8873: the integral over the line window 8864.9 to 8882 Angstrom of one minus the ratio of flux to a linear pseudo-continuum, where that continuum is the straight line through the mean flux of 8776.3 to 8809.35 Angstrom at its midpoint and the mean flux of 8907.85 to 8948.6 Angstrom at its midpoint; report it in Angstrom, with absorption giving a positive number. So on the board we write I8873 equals 1.08 Angstrom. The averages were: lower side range 8.31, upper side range 8.03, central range 7.63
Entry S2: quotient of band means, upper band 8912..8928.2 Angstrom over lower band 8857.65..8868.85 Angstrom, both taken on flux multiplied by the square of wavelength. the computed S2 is 1.0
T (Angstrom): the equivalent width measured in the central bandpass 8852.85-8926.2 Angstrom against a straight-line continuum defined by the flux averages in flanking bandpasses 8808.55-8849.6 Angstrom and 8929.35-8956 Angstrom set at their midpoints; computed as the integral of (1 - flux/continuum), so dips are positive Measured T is 4.09 Angstrom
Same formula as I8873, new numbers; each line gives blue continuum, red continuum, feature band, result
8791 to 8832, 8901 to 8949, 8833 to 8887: 1.40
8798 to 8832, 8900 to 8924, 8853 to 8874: 0.75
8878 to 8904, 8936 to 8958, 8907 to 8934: 0.90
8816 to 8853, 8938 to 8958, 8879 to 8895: 0.46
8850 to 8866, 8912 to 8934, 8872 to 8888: 0.36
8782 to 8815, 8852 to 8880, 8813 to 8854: -1.48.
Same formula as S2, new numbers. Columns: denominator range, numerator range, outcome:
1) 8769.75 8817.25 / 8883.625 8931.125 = 0.99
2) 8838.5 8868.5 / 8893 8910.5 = 1.01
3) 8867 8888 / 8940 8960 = 1.07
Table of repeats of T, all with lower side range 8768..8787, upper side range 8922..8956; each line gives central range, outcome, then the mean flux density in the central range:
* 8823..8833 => -0.93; 8.85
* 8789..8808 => -1.21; 8.58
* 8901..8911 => -0.21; 8.36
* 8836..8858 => -0.74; 8.39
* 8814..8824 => 0.09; 8.02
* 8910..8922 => 0.89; 7.59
